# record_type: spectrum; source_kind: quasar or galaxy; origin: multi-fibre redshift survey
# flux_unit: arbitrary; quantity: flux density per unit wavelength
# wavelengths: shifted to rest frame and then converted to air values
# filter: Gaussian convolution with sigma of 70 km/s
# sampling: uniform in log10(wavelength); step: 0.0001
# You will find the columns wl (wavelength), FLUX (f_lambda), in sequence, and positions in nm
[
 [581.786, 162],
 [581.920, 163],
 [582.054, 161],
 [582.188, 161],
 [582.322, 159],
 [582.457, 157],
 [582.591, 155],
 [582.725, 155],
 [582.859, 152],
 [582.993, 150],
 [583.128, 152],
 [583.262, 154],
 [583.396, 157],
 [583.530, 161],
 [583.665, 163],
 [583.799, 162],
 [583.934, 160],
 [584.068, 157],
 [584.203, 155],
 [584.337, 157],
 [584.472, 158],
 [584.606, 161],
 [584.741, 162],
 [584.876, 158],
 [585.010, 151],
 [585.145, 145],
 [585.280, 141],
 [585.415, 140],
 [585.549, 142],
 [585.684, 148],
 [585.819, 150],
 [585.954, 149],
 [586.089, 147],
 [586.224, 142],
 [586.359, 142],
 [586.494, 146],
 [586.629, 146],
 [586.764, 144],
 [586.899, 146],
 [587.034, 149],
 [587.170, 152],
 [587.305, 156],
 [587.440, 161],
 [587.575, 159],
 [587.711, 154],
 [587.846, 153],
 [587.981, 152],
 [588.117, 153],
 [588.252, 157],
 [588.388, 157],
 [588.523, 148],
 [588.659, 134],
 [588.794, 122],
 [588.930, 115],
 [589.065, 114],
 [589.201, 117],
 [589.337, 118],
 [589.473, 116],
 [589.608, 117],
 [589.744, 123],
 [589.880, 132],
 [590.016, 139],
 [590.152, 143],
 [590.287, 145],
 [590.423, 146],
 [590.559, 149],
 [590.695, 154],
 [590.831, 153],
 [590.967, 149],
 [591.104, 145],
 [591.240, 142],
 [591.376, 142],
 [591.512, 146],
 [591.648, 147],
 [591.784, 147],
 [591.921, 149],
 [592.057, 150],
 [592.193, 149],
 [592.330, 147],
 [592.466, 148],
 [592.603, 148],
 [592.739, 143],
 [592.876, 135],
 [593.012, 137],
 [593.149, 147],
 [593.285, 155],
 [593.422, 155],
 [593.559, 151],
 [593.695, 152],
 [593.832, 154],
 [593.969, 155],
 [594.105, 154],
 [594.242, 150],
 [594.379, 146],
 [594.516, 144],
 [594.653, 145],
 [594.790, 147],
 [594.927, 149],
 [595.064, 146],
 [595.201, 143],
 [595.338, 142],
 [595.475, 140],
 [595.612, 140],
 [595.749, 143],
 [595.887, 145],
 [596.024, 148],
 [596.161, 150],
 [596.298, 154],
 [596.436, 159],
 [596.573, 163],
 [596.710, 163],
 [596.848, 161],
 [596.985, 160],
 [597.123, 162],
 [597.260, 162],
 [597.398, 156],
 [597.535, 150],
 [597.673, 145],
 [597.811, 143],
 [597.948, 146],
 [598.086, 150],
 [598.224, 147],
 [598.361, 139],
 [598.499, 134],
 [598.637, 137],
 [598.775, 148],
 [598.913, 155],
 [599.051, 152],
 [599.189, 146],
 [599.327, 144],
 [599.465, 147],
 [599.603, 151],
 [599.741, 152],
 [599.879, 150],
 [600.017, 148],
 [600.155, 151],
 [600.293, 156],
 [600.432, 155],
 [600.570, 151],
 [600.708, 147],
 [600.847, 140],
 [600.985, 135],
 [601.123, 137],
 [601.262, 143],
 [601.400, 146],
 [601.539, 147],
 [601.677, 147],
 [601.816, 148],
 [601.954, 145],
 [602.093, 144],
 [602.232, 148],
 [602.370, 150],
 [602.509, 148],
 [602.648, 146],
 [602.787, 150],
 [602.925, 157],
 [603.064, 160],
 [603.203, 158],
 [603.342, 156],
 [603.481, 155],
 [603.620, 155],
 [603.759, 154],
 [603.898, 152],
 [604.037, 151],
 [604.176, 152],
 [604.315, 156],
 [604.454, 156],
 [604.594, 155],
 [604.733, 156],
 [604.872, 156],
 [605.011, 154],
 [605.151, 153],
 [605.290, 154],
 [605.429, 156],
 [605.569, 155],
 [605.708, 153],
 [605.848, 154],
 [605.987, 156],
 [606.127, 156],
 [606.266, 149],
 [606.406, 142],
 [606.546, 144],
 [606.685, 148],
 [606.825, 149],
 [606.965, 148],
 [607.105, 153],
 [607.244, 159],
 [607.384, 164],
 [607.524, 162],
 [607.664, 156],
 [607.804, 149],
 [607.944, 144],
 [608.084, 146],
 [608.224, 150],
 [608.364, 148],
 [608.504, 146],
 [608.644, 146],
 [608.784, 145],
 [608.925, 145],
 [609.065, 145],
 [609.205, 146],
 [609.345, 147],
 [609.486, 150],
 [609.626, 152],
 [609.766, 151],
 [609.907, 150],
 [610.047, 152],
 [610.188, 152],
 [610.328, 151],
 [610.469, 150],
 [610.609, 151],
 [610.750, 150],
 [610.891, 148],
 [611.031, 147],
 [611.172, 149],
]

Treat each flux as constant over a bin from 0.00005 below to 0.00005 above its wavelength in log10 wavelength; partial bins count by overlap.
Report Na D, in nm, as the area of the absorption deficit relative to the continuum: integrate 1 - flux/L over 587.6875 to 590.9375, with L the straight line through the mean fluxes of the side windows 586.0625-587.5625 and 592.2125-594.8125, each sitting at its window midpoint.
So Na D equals 0.23 nm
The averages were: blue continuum 149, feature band 138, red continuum 148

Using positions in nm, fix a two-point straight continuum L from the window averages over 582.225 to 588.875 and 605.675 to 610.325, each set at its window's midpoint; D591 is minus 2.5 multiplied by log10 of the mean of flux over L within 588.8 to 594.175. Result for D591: 0.07 mag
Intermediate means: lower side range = 152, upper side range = 150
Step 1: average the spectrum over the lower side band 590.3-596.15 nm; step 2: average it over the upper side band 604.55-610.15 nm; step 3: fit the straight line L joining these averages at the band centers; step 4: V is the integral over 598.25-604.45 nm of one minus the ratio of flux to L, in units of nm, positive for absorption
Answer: 0.03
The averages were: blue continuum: 147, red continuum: 151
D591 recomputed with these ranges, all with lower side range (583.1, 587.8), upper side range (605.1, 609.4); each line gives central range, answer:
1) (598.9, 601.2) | 0.02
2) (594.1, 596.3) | 0.04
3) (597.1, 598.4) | 0.01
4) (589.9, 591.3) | 0.04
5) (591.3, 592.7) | 0.03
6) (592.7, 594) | 0.02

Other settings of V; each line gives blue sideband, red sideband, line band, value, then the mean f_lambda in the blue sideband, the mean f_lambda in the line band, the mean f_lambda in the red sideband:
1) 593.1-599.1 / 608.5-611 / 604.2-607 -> -0.065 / 150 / 153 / 149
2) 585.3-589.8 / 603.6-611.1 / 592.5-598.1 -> -0.168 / 142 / 150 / 151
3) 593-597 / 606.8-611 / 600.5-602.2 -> 0.066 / 150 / 144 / 150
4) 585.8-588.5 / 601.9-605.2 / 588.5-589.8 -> 0.254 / 151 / 121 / 153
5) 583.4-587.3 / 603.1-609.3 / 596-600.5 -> 0.021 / 151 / 151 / 152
